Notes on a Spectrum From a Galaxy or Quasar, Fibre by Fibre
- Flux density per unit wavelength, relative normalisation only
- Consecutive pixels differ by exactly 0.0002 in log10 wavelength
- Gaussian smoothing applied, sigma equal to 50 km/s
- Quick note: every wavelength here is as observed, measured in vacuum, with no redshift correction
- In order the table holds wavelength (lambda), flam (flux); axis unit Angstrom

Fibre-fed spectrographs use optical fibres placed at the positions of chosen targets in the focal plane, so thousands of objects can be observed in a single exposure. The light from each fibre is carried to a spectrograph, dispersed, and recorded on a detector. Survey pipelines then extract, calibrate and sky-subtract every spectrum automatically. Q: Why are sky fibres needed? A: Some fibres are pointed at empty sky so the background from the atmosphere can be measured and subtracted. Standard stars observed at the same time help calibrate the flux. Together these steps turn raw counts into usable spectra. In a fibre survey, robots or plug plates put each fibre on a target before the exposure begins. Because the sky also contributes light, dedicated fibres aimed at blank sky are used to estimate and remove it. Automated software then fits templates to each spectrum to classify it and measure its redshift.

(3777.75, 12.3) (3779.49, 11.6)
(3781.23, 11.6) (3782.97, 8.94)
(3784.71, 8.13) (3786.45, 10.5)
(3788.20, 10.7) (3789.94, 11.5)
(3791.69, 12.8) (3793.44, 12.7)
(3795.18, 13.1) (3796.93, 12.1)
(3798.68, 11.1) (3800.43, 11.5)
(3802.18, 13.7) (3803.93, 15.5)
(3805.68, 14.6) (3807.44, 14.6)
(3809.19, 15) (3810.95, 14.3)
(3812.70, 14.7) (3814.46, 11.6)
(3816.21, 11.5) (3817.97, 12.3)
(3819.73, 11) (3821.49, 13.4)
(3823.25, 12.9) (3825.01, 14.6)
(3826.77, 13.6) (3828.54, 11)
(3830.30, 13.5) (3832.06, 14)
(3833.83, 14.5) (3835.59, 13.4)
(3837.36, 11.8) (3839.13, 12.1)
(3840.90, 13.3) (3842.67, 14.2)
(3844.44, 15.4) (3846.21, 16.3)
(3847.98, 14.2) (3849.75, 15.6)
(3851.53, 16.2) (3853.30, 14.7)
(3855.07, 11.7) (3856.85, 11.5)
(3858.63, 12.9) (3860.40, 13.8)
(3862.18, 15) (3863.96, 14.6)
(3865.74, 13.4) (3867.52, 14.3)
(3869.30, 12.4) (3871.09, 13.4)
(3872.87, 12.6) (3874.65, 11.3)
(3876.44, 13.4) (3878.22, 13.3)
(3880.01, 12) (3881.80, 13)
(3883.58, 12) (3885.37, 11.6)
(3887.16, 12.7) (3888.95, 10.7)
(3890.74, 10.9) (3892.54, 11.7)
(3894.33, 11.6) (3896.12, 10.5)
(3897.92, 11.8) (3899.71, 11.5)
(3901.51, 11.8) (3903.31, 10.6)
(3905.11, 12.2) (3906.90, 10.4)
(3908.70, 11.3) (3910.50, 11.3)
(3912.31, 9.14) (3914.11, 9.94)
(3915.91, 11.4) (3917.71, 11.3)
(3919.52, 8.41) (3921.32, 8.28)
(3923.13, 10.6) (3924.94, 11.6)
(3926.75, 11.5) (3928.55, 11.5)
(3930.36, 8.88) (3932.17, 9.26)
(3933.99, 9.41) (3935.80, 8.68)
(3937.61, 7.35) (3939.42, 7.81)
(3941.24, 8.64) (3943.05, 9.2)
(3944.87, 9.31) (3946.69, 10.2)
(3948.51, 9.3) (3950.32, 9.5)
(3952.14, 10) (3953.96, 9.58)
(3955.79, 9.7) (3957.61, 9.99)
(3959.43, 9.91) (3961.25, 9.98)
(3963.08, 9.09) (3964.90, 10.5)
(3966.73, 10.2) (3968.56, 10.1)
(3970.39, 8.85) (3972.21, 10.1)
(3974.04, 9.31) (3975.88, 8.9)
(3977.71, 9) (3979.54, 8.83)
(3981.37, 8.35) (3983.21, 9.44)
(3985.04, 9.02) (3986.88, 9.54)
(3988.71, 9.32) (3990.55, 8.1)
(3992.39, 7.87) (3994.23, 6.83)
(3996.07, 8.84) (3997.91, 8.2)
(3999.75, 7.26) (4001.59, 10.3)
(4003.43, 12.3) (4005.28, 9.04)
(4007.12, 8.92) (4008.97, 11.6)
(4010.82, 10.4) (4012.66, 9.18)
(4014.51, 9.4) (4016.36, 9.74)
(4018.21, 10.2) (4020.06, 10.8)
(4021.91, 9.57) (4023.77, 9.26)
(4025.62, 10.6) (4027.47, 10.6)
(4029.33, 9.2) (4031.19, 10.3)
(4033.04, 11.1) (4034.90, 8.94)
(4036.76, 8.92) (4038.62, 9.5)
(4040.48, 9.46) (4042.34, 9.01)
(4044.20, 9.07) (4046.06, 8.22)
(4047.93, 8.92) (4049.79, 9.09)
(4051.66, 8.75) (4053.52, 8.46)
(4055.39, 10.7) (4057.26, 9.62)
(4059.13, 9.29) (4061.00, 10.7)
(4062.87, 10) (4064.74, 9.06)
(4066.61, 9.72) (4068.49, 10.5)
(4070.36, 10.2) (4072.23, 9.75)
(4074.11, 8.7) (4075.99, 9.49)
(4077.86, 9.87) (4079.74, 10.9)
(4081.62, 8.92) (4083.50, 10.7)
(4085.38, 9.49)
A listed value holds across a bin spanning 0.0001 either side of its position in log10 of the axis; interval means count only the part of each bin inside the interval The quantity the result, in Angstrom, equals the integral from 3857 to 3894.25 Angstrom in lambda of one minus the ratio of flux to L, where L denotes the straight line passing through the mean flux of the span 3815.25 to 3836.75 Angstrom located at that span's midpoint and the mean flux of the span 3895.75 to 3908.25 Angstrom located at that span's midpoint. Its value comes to -2.6 Angstrom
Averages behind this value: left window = 13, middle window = 12.7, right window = 11.3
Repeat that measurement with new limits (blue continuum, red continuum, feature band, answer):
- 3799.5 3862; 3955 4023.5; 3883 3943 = 5.17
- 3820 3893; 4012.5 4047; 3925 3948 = 4.34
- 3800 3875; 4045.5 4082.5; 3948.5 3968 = 2.73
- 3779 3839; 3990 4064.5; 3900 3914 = 0.32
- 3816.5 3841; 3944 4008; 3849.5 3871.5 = -2.96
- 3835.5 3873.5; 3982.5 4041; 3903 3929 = 3.19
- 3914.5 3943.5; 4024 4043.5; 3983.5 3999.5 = 2.05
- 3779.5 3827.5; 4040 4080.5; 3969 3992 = 3.06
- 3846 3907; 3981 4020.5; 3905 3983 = 8.20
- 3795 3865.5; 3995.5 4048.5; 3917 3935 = 2.37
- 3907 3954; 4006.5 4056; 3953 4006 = 2.38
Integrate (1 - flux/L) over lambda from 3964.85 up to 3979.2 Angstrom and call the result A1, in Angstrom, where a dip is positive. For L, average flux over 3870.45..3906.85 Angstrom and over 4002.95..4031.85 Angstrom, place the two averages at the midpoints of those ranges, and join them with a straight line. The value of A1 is 1.55 Angstrom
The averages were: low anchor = 11.9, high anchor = 10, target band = 9.53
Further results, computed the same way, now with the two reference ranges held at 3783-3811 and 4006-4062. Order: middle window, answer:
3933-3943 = 2.2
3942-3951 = 1.0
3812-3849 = -3.8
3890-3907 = -0.1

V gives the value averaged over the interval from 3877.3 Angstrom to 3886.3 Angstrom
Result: 12.4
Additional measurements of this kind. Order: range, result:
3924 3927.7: 11.6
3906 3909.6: 10.9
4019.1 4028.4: 10.2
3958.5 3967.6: 9.94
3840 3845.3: 14.3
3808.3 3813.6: 14.7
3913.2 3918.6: 10.9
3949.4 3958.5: 9.75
